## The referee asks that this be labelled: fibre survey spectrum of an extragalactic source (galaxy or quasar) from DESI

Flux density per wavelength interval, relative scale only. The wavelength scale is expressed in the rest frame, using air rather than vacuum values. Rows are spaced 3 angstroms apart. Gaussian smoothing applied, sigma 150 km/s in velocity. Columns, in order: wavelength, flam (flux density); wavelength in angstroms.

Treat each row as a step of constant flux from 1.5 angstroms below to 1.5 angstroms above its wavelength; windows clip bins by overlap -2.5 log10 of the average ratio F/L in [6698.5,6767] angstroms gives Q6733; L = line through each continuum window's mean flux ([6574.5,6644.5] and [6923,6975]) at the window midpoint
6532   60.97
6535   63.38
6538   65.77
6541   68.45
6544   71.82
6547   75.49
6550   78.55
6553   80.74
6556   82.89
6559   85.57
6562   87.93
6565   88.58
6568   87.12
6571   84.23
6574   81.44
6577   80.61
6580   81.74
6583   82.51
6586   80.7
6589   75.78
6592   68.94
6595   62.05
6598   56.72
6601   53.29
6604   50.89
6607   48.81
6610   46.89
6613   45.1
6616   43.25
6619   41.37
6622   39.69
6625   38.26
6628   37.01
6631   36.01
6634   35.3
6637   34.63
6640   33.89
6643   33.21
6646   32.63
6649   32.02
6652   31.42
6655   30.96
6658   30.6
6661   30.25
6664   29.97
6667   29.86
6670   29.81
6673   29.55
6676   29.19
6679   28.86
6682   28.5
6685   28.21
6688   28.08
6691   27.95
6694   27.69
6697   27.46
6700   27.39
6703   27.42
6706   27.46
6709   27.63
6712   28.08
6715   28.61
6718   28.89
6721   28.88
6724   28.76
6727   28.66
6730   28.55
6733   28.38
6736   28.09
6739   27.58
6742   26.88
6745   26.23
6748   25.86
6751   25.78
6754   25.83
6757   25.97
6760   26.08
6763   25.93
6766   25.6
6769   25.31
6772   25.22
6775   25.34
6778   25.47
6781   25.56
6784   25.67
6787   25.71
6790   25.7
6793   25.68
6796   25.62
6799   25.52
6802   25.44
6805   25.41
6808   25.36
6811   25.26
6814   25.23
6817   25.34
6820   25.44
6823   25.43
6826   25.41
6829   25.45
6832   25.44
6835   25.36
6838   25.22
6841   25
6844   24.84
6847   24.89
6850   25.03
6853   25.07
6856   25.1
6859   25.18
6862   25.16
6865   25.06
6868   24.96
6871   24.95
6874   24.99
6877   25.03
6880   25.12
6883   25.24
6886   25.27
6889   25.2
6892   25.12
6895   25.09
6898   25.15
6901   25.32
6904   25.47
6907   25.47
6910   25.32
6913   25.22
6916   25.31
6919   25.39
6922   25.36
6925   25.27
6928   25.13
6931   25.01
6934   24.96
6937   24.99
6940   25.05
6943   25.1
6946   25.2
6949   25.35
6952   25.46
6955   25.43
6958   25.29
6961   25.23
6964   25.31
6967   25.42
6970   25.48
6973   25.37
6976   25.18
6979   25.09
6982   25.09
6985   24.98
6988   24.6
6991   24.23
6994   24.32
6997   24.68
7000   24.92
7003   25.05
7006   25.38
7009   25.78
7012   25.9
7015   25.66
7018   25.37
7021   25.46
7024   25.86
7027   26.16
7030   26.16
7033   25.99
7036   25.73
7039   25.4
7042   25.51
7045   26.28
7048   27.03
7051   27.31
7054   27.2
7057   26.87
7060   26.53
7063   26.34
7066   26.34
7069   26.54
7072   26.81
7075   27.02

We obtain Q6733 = 0.49 mag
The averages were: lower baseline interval 52.9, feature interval 27.3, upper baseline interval 25.2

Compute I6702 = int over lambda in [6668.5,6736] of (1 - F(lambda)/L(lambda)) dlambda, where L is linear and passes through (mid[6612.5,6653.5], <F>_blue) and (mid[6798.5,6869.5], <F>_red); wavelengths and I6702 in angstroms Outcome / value 8.7 angstroms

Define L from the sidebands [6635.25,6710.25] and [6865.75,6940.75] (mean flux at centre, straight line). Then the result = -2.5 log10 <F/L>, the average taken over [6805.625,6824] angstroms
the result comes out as 0.07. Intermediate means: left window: 29.8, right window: 25.2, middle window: 25.3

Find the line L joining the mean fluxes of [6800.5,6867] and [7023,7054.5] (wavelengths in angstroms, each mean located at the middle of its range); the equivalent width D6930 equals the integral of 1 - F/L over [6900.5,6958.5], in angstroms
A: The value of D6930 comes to 1.0 angstroms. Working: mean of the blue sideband 25.2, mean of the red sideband 26.2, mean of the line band 25.3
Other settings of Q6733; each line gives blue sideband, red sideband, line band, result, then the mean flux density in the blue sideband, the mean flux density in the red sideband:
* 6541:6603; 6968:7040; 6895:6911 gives 0.42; 76.9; 25.3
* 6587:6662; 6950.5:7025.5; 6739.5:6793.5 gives 0.36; 43.1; 25.2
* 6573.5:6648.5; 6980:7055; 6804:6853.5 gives 0.44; 52.2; 25.6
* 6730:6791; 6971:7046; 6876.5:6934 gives 0.02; 26.2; 25.4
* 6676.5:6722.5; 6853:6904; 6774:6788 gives 0.05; 28.1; 25.1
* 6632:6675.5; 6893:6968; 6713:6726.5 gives 0.05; 31.7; 25.2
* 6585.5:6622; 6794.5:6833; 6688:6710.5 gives 0.44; 54.8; 25.4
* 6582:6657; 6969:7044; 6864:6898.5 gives 0.27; 46.5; 25.3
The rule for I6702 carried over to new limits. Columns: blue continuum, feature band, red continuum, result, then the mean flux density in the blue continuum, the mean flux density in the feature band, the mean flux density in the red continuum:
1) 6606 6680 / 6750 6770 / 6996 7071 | 4.1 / 35.1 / 25.8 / 26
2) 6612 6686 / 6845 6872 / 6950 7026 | 3.2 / 33.5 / 25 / 25.2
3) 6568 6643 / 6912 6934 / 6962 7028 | 4.0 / 56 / 25.2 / 25.2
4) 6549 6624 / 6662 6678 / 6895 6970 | 7.8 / 68.3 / 29.7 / 25.3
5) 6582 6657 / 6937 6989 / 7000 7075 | 7.9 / 46.5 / 25.2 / 26.1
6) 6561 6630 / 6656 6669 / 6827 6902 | 5.7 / 63.2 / 30.2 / 25.1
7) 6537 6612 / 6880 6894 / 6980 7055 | 5.1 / 73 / 25.2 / 25.6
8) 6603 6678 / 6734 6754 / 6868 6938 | 3.1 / 35.9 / 26.7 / 25.2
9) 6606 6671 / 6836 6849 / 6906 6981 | 1.7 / 35.9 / 25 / 25.3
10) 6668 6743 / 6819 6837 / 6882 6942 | 0.7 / 28.3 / 25.4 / 25.2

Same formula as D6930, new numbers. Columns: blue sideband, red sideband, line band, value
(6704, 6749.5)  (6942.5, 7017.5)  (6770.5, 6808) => 2.35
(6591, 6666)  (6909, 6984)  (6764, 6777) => 3.23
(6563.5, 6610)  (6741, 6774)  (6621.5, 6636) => 5.59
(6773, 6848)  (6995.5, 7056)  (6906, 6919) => 0.14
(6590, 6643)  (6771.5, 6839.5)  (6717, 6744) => 4.13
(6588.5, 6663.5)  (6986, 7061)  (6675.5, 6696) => 5.88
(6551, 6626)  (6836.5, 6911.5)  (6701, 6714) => 5.76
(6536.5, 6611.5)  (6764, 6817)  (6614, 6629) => 5.39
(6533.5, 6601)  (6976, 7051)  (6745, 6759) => 7.44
